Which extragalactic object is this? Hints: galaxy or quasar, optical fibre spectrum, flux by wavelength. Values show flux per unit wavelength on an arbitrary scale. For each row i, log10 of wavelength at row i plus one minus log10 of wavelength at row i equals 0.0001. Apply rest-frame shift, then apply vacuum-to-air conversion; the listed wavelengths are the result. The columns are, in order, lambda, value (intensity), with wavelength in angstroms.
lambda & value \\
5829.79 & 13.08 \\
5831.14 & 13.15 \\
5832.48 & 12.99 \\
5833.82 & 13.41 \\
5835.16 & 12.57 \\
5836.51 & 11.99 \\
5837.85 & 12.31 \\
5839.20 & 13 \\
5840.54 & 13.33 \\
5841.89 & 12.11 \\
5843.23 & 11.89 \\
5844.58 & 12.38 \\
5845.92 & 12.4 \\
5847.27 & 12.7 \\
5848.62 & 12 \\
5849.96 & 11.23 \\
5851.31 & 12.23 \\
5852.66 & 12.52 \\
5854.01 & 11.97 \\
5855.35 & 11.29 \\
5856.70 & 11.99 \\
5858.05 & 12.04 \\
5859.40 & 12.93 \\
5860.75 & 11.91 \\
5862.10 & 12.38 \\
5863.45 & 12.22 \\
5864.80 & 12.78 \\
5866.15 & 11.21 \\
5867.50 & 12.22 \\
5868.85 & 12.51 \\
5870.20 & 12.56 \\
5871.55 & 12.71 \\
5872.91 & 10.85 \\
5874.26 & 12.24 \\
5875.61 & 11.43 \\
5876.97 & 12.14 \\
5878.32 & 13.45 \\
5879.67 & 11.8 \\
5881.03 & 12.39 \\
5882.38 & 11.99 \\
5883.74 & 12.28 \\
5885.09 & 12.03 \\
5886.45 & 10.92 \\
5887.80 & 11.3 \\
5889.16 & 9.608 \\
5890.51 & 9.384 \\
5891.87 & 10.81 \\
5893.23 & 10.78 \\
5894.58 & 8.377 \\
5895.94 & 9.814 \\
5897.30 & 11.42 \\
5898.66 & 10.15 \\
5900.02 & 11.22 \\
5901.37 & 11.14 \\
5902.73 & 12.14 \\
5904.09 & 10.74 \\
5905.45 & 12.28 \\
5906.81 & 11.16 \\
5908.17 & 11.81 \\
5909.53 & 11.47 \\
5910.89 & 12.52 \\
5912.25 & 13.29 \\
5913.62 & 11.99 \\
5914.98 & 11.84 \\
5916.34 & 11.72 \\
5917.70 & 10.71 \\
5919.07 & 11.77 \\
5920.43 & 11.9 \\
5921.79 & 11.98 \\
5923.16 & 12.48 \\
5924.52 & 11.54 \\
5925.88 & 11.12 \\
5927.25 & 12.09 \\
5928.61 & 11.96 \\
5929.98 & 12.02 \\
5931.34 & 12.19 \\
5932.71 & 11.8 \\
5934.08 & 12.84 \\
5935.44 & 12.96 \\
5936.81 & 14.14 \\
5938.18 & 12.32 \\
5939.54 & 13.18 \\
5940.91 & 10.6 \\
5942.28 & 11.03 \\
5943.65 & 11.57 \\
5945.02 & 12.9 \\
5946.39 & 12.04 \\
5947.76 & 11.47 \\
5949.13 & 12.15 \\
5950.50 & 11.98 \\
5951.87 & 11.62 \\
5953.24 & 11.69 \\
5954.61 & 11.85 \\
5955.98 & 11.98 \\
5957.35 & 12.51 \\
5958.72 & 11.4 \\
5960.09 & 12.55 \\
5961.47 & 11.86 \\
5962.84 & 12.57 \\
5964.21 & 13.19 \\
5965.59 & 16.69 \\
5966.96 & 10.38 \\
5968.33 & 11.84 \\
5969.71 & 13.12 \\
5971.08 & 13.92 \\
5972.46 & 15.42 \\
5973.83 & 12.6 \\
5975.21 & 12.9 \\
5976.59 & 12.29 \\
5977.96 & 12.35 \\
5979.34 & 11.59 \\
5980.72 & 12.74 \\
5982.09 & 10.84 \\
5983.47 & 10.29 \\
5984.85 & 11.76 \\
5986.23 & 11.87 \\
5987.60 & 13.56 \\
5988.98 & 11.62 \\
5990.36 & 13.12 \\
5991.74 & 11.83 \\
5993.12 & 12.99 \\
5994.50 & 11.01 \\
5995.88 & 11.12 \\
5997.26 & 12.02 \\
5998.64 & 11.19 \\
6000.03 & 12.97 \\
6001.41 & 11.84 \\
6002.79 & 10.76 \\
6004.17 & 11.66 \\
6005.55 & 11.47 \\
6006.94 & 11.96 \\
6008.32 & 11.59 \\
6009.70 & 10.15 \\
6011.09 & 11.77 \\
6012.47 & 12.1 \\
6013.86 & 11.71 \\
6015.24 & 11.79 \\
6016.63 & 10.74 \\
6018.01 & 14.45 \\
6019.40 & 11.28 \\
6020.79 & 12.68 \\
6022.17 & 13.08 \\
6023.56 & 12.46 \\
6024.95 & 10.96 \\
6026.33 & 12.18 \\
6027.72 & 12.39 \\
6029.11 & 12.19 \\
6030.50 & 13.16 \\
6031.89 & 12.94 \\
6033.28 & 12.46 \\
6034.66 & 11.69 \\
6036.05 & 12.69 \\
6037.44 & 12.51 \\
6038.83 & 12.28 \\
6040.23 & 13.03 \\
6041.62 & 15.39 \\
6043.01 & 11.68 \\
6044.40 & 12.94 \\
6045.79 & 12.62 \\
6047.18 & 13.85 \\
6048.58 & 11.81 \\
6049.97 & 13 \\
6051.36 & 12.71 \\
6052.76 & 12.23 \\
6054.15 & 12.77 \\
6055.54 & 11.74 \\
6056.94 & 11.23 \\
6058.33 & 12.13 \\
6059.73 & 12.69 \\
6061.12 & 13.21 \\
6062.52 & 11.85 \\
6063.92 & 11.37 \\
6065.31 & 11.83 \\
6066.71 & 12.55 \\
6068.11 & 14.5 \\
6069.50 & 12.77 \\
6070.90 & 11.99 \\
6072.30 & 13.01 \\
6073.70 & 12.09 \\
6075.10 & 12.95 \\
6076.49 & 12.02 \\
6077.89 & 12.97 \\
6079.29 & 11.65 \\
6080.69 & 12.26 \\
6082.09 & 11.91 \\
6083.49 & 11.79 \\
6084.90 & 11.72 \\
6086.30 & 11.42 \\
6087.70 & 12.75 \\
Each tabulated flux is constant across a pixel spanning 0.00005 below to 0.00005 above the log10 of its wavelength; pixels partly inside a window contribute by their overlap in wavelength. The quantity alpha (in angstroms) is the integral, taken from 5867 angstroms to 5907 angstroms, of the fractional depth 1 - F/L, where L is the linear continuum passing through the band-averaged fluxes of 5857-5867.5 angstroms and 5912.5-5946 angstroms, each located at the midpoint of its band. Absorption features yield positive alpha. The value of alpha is 2.5 angstroms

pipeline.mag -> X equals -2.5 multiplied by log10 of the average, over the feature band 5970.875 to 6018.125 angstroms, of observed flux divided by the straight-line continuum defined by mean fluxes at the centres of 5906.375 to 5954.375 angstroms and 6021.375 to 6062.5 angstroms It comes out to 0.027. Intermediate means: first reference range 12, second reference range 12.5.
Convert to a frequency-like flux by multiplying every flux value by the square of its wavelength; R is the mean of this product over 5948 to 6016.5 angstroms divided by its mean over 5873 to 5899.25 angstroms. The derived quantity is 1.1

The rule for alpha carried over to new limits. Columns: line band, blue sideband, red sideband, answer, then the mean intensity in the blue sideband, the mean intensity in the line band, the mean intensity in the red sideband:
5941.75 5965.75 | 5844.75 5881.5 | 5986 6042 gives -0.1 angstroms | 12.2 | 12.2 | 12.1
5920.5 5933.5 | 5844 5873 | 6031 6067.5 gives 0.4 angstroms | 12.2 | 11.9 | 12.5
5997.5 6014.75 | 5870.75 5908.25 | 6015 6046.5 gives 1.0 angstroms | 11.3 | 11.6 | 12.5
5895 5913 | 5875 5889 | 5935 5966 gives 0.9 angstroms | 11.9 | 11.4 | 12.3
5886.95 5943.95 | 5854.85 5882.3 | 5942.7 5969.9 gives 3.0 angstroms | 12.2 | 11.6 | 12.2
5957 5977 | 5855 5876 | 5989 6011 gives -1.9 angstroms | 12.1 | 12.9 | 11.7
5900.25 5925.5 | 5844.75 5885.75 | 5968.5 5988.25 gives 1.0 angstroms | 12.2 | 11.8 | 12.5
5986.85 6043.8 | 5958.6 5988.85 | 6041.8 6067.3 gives 1.4 angstroms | 12.5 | 12.2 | 12.4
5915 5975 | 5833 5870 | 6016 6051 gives 0.8 angstroms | 12.3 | 12.3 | 12.6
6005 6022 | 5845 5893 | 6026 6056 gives 0.9 angstroms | 11.9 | 11.8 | 12.7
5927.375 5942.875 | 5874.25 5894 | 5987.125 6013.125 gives -0.9 angstroms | 11.5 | 12.3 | 11.8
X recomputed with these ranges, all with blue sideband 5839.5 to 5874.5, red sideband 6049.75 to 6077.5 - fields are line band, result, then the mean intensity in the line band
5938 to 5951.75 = 0.035 mag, 11.9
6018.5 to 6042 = -0.012 mag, 12.5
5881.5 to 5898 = 0.140 mag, 10.7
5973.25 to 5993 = 0.019 mag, 12.1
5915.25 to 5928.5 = 0.049 mag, 11.7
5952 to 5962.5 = 0.029 mag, 12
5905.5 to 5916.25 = 0.022 mag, 12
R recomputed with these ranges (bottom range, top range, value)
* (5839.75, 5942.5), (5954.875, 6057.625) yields 1.08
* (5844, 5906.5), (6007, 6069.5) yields 1.12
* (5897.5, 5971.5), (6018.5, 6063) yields 1.07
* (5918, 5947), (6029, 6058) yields 1.08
